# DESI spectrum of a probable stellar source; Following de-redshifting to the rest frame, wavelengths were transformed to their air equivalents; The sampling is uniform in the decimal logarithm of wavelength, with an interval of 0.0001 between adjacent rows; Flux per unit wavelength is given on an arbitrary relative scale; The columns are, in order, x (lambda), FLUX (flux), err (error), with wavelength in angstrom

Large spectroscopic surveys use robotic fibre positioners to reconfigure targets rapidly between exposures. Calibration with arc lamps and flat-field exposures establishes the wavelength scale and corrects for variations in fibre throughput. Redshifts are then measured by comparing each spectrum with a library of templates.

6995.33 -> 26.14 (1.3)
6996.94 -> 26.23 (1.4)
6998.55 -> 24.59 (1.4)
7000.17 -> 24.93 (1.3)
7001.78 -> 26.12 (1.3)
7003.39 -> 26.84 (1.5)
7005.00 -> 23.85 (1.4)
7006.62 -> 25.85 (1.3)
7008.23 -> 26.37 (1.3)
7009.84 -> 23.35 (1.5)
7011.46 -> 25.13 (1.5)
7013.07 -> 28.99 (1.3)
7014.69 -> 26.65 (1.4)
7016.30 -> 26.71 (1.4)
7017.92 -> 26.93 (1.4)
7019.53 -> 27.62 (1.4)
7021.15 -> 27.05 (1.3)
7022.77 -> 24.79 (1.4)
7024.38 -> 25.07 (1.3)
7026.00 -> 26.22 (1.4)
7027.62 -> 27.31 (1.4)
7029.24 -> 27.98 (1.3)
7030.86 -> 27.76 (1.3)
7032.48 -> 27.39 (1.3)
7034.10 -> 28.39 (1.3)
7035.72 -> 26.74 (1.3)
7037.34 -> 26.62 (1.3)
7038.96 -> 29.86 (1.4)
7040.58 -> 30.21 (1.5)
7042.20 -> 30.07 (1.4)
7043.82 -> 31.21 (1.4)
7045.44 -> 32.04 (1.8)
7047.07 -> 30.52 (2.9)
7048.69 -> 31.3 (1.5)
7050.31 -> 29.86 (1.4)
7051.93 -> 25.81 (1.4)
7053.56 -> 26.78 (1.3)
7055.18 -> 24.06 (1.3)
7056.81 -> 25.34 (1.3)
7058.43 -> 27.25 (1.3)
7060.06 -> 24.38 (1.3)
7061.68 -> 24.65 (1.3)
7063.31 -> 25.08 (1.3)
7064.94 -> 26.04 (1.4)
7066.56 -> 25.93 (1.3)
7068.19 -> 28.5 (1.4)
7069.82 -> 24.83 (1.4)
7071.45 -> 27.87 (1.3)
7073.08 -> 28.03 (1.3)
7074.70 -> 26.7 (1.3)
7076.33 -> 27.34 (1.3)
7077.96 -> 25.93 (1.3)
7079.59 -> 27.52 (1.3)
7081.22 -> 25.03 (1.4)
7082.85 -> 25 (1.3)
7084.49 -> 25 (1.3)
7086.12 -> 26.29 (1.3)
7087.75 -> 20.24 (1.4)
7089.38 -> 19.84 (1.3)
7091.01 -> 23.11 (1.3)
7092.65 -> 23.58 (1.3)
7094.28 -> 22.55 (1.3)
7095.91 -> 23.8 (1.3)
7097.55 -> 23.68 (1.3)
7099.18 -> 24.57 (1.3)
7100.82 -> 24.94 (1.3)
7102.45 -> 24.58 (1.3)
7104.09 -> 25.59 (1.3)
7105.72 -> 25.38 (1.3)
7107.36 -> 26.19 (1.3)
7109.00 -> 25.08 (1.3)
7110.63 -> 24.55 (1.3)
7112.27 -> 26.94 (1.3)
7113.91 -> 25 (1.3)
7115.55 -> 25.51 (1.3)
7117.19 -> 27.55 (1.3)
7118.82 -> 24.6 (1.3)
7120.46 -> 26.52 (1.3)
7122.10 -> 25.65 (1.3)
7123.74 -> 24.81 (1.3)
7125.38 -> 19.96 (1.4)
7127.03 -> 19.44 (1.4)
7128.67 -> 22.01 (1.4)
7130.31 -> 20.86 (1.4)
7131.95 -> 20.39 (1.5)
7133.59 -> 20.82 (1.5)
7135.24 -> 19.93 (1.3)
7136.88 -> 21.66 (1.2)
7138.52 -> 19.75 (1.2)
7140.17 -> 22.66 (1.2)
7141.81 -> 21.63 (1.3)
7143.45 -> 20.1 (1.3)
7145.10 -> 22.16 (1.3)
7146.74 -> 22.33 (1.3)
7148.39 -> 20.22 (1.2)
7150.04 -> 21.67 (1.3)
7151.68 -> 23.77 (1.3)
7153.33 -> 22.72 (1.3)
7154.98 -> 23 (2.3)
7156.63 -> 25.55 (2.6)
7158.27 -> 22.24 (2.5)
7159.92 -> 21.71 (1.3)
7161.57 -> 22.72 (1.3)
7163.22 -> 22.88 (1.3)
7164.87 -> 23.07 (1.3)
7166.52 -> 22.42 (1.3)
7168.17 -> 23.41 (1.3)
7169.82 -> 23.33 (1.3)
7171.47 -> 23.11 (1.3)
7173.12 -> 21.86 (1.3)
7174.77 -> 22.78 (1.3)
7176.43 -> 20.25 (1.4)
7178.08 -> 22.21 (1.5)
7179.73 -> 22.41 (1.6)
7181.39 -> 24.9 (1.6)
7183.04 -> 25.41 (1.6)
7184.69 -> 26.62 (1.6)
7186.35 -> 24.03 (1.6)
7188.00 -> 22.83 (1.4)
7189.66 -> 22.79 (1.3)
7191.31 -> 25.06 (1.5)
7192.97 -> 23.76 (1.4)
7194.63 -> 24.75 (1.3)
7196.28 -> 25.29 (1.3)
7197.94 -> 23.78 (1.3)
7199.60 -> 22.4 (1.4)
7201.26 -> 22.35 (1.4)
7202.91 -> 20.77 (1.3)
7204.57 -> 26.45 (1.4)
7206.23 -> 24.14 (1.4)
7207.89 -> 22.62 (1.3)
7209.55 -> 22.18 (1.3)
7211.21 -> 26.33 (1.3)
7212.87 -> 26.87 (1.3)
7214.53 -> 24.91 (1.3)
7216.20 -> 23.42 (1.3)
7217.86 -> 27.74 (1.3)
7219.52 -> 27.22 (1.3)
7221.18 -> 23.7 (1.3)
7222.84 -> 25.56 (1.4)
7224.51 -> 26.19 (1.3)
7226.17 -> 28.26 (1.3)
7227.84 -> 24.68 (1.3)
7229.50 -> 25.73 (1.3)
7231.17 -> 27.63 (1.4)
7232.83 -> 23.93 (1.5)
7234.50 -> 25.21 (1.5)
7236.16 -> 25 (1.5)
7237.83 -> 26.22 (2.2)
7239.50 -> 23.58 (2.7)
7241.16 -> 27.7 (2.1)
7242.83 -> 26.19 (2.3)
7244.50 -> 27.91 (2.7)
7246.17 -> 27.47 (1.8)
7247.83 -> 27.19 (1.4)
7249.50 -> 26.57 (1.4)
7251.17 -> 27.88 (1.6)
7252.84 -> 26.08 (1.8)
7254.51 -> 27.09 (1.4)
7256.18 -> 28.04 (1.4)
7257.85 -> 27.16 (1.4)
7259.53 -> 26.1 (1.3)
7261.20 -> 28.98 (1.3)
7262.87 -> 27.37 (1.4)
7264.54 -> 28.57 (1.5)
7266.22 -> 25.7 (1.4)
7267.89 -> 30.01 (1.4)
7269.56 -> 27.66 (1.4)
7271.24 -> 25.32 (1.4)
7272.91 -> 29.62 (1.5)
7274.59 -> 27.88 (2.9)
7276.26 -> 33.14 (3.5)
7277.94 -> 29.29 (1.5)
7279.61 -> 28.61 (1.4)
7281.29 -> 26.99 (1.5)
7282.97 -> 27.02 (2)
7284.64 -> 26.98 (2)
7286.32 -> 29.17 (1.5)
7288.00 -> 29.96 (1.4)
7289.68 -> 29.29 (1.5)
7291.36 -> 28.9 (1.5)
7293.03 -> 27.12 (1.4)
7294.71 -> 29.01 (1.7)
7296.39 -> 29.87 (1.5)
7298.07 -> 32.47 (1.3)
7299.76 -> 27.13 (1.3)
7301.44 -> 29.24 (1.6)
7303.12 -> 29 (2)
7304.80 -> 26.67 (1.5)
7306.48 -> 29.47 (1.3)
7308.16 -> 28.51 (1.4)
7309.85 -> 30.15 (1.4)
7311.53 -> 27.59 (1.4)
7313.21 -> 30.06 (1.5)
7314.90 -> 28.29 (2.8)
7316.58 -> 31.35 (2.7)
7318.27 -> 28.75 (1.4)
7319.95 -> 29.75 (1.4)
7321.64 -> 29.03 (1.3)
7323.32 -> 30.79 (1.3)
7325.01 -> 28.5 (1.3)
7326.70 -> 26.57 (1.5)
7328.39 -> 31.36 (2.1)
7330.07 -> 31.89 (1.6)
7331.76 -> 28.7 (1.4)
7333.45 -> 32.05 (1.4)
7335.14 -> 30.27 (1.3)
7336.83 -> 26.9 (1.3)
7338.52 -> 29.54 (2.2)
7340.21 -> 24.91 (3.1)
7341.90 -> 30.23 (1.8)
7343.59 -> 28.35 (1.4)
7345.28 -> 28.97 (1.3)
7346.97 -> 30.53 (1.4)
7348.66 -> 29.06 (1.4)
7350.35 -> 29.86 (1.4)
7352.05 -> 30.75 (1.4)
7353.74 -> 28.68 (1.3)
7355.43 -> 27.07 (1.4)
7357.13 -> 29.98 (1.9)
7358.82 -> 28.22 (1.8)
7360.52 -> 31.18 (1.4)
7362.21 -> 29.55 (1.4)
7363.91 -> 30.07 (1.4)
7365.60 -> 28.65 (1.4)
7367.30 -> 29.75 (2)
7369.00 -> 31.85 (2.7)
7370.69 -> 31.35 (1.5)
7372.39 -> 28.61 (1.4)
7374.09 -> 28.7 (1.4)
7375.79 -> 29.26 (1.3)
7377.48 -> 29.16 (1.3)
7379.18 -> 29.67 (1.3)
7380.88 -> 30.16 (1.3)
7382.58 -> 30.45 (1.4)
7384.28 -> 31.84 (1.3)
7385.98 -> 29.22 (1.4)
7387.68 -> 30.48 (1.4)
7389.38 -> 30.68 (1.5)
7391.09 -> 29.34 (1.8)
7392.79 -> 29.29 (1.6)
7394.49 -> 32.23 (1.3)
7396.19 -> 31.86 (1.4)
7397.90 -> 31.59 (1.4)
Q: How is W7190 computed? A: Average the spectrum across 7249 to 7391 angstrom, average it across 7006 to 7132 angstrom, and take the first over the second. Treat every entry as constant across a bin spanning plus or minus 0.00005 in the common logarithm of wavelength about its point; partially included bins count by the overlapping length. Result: 1.1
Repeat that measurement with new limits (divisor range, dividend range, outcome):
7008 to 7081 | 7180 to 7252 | 0.93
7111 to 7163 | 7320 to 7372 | 1.30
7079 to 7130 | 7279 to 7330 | 1.19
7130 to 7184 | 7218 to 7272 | 1.20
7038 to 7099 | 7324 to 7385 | 1.12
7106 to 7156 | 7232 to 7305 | 1.21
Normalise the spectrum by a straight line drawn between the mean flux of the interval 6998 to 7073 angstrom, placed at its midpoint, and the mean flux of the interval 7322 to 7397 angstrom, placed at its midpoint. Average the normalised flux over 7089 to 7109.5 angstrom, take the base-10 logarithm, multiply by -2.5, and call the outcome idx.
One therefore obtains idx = 0.14 mag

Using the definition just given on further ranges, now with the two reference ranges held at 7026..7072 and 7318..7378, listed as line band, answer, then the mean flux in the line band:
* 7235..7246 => 0.10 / 26.2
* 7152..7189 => 0.22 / 23.2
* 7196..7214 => 0.19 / 23.9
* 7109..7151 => 0.23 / 22.7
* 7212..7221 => 0.11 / 25.9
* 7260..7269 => 0.03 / 28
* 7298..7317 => 0.01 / 29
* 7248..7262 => 0.06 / 27.2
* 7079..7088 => 0.11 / 25.1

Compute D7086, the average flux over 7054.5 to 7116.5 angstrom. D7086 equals 25.2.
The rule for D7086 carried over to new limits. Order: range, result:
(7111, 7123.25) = 25.9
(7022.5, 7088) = 27.1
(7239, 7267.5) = 27.1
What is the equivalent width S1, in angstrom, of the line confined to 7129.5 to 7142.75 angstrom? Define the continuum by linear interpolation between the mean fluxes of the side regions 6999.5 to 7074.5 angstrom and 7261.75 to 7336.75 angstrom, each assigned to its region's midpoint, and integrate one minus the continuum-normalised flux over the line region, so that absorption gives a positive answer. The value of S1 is 3.3 angstrom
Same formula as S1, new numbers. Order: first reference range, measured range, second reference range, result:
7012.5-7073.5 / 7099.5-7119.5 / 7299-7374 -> 1.7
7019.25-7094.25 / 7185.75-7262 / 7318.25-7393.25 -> 7.7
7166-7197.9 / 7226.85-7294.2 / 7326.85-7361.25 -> -2.6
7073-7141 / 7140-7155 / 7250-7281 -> 1.8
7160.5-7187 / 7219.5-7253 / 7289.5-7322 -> -0.2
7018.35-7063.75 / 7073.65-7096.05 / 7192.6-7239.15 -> 2.0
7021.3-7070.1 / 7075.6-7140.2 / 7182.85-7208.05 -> 5.3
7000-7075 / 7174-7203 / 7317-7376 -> 4.8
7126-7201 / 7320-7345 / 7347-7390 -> -0.6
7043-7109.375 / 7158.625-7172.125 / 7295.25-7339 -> 2.2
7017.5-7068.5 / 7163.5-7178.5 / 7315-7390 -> 3.1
